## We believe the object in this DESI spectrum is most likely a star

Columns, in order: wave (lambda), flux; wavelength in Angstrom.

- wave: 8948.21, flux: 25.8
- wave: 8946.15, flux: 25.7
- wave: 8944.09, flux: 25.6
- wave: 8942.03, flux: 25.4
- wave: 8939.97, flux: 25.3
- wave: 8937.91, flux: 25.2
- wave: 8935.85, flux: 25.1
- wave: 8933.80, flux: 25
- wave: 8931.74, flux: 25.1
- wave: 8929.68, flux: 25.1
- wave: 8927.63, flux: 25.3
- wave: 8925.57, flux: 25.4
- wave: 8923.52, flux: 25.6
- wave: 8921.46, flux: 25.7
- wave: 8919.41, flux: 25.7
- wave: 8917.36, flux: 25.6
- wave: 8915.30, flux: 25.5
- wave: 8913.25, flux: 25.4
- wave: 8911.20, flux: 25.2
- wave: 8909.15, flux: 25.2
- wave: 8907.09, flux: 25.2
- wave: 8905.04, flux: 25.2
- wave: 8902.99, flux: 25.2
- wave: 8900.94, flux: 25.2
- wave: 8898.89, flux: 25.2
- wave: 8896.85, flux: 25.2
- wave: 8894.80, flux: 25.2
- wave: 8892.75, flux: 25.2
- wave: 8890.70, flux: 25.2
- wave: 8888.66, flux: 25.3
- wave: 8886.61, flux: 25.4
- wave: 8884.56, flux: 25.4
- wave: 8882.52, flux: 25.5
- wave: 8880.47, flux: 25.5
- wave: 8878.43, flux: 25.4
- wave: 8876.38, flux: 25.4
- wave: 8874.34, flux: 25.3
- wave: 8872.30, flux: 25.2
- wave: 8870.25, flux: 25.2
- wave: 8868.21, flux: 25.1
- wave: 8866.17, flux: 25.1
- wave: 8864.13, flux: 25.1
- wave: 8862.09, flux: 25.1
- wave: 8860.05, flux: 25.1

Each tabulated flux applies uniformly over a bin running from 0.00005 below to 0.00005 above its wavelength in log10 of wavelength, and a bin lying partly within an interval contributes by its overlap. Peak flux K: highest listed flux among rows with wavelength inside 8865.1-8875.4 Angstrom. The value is 25.3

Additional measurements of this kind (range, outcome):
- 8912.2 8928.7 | 25.7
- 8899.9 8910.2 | 25.2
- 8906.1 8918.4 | 25.6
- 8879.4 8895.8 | 25.5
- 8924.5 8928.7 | 25.4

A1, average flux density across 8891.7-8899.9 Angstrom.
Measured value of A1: 25.2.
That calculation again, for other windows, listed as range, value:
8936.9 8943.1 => 25.3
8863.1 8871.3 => 25.1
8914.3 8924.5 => 25.6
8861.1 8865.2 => 25.1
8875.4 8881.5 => 25.4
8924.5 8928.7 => 25.4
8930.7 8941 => 25.1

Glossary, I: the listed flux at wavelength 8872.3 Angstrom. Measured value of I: 25.2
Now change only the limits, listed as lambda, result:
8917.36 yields 25.6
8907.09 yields 25.2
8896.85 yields 25.2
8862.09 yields 25.1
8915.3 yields 25.5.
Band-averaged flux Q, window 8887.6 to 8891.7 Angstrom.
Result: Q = 25.3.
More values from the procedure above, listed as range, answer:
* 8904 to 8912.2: 25.2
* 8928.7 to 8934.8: 25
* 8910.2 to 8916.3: 25.4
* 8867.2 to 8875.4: 25.2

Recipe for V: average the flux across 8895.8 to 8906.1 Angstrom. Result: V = 25.2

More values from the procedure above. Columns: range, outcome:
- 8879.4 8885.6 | 25.5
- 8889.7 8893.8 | 25.2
